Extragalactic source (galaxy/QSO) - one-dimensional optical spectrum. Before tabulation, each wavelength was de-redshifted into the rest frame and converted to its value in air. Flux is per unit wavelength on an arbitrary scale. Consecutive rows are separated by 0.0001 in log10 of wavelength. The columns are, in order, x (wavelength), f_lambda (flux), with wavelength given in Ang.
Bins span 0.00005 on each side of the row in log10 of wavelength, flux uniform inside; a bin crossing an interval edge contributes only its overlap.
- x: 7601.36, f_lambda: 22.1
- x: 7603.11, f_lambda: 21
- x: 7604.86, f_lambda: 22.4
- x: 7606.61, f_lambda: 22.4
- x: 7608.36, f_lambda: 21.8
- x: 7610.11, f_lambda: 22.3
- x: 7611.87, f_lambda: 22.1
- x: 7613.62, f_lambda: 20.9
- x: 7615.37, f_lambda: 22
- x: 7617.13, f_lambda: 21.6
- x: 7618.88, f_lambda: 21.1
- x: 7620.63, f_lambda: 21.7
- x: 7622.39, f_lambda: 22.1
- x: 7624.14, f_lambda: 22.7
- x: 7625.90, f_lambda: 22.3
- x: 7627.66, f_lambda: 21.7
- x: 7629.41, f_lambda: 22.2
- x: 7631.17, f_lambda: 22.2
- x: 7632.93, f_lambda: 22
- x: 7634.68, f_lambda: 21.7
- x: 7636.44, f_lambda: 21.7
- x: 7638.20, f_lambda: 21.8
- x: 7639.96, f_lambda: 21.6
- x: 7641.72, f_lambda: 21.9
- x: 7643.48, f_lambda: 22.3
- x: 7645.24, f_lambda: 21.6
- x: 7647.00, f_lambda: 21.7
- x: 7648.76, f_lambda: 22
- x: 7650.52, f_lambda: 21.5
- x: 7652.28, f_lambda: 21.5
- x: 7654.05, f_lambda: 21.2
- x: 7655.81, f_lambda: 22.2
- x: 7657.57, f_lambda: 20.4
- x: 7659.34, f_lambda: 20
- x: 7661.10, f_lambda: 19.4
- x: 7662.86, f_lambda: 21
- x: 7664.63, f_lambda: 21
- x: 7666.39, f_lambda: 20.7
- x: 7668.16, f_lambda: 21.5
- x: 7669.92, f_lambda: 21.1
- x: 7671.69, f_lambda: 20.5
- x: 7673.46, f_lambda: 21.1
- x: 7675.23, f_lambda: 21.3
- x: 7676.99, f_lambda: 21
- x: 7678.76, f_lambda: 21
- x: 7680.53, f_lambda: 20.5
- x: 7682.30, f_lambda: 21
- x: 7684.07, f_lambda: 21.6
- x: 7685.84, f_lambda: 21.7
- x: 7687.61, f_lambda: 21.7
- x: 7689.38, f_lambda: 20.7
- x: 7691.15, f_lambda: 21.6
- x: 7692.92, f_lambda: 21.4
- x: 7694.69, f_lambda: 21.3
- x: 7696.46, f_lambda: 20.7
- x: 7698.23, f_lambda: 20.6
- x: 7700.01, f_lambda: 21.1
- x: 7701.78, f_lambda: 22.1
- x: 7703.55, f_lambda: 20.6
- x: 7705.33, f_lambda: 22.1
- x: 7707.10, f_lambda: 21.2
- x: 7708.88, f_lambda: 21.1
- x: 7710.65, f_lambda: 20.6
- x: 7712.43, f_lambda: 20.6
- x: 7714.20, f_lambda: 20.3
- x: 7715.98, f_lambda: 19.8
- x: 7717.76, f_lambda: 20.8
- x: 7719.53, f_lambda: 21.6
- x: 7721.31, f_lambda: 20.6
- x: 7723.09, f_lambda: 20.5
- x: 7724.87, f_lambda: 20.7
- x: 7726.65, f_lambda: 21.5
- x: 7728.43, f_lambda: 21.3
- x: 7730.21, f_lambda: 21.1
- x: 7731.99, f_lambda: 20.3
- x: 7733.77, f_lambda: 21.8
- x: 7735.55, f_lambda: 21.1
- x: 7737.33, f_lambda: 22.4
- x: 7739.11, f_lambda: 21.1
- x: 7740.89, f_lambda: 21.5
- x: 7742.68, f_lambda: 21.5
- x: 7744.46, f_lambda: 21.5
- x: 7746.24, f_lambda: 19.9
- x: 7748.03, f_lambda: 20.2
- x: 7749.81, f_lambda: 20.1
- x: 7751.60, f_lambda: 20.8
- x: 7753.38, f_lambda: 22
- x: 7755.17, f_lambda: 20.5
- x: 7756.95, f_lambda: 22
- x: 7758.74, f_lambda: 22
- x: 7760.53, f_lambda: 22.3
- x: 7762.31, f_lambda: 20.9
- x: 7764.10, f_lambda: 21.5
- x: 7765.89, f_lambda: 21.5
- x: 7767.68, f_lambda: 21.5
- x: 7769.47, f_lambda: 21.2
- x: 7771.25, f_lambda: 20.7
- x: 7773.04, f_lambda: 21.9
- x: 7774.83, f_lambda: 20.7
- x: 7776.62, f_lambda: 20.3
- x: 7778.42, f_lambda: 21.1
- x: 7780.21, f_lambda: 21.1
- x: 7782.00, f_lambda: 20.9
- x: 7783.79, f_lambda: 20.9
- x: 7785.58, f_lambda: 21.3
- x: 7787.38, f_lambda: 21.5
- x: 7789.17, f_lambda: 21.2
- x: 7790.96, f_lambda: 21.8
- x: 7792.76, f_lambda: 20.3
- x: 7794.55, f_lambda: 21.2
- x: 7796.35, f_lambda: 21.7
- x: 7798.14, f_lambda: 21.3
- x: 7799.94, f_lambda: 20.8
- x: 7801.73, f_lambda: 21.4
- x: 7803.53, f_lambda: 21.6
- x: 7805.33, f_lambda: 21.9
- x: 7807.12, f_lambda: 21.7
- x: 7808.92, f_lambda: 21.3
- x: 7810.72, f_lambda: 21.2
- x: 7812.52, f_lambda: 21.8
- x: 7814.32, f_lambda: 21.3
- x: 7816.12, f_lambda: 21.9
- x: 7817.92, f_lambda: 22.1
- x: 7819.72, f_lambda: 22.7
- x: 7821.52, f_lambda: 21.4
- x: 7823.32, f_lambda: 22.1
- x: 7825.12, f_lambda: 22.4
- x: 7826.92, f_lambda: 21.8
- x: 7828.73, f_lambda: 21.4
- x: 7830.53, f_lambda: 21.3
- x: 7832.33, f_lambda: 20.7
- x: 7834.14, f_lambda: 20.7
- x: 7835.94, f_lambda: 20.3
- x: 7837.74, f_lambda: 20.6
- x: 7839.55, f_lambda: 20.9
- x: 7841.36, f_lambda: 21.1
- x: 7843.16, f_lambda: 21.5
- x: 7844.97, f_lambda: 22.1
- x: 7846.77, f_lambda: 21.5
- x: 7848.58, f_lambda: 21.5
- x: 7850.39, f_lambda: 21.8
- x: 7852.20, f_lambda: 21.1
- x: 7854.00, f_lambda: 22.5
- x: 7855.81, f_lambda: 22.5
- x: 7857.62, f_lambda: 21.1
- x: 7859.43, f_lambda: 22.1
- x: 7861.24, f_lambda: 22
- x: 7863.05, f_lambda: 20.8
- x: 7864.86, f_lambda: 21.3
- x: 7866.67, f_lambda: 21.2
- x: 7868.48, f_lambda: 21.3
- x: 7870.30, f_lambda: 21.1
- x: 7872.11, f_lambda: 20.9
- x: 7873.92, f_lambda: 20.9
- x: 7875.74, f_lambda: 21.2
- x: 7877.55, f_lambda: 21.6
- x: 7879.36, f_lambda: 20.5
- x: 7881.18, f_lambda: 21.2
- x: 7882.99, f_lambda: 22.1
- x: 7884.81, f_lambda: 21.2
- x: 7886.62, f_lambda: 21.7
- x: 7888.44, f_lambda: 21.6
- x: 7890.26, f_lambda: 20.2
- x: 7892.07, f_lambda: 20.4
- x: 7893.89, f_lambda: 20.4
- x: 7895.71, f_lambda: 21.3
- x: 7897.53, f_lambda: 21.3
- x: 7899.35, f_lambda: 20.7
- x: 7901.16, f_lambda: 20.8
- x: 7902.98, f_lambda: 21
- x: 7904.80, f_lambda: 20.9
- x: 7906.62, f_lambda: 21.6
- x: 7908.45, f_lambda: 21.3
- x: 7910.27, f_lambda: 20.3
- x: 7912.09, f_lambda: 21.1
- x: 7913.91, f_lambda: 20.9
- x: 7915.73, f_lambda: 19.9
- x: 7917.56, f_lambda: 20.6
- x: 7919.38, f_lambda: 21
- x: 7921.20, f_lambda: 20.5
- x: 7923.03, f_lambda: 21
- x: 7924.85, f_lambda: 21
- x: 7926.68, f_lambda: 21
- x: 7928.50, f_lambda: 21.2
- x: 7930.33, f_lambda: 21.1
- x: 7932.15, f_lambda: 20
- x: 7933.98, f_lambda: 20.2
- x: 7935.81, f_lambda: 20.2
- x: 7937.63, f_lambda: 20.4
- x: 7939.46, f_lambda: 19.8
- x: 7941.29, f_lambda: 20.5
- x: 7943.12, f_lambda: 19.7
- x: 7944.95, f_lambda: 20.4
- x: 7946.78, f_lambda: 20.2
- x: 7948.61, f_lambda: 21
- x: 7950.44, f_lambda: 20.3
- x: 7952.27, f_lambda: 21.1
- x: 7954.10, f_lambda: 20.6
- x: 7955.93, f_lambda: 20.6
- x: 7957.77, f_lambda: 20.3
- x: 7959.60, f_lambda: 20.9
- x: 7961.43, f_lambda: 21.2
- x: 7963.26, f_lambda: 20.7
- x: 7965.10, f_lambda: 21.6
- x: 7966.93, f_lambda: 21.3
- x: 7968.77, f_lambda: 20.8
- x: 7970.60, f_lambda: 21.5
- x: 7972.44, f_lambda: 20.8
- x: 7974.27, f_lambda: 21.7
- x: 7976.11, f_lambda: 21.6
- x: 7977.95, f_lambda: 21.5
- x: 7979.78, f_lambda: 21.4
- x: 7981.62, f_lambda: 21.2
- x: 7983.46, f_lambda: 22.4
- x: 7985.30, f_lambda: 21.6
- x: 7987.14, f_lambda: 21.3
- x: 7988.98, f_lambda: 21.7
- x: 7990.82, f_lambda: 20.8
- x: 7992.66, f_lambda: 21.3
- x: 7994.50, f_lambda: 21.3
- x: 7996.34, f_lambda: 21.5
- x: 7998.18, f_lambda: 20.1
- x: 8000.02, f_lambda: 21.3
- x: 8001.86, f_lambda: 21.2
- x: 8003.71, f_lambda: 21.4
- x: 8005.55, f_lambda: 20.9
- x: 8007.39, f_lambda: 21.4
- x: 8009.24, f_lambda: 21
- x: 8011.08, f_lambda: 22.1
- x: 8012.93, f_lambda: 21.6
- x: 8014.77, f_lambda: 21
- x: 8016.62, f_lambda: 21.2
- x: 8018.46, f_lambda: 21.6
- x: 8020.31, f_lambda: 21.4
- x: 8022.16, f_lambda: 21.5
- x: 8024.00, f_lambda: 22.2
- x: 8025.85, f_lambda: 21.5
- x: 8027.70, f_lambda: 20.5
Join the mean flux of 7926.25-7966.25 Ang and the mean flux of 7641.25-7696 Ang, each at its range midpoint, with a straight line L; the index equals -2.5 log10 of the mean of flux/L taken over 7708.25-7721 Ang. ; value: 0.02 mag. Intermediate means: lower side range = 21.2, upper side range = 20.6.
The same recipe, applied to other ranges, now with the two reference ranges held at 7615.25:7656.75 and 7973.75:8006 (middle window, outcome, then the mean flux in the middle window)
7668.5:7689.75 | 0.03 mag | 21.1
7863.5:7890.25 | 0.01 mag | 21.2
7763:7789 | 0.03 mag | 21.1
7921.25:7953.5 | 0.05 mag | 20.5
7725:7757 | 0.03 mag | 21.1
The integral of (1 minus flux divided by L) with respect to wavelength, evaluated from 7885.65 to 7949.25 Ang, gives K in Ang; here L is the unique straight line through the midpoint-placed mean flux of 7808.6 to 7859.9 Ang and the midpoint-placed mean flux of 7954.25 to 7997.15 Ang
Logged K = 1.9 Ang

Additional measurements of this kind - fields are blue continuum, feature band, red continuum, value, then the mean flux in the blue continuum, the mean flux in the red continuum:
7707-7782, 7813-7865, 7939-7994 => -1.2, 21.1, 21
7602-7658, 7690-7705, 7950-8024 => 0.3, 21.8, 21.2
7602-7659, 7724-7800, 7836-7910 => 1.1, 21.8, 21.2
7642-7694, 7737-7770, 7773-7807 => -0.1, 21.2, 21.2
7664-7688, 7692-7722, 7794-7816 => 0.3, 21.1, 21.5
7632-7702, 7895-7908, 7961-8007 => 0.1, 21.3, 21.3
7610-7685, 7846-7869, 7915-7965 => -0.8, 21.4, 20.6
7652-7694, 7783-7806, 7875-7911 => -0.3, 21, 21.1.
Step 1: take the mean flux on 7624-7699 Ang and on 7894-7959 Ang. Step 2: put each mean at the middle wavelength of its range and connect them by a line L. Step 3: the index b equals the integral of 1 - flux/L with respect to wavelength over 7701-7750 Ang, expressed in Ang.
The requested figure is 0.4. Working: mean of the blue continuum 21.3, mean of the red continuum 20.7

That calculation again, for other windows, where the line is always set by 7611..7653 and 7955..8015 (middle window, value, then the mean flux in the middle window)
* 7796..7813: 0.1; 21.5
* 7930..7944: 0.7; 20.2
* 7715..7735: 0.7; 20.9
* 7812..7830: -0.3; 21.9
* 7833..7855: 0.2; 21.3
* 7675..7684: 0.3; 21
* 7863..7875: 0.2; 21.1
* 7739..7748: 0.3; 21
